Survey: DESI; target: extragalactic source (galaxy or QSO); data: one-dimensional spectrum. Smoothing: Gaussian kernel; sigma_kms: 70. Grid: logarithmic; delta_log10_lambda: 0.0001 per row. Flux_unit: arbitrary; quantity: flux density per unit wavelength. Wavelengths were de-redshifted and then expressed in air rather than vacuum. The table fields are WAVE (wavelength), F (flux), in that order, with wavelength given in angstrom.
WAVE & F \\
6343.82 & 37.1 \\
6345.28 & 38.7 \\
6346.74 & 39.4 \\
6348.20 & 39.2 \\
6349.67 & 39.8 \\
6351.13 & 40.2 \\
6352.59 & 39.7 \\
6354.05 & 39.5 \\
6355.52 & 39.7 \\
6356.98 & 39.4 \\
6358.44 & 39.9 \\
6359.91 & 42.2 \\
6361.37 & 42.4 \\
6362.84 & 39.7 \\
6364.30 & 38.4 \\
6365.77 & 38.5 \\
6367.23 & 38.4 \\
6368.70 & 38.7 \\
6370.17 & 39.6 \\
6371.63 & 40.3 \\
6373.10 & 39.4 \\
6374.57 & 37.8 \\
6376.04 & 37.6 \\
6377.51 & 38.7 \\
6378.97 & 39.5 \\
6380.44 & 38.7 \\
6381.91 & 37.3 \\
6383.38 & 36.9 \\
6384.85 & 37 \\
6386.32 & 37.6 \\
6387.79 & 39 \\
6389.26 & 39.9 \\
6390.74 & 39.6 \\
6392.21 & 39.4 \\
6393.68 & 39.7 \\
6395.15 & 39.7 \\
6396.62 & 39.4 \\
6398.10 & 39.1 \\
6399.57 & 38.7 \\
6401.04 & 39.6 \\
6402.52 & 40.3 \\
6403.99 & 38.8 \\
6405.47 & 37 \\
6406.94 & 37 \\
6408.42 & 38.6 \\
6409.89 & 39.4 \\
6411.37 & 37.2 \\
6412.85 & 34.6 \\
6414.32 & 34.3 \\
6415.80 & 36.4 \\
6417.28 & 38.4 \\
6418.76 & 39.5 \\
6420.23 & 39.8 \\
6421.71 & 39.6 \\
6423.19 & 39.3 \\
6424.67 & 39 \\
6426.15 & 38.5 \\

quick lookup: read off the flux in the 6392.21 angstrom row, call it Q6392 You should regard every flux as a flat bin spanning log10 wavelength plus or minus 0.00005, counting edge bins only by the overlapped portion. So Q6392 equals 39.4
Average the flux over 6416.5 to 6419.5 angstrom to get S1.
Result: 39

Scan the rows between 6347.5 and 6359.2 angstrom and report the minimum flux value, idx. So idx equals 39.2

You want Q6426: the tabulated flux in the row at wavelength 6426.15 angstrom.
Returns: 38.5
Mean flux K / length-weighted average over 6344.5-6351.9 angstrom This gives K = 39.4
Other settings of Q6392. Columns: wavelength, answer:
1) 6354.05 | 39.5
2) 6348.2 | 39.2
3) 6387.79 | 39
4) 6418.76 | 39.5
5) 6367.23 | 38.4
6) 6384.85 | 37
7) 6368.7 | 38.7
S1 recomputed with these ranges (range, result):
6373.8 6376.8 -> 37.7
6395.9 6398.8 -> 39.2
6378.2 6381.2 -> 39.2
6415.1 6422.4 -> 38.8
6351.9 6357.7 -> 39.6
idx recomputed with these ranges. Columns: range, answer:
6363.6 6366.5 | 38.4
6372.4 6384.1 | 36.9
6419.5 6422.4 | 39.6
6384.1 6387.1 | 37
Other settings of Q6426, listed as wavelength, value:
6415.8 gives 36.4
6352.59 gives 39.7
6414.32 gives 34.3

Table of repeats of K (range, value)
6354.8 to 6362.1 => 40.8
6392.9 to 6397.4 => 39.6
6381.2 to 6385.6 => 37.1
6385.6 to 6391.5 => 39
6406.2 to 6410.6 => 38.4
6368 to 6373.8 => 39.5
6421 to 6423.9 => 39.4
